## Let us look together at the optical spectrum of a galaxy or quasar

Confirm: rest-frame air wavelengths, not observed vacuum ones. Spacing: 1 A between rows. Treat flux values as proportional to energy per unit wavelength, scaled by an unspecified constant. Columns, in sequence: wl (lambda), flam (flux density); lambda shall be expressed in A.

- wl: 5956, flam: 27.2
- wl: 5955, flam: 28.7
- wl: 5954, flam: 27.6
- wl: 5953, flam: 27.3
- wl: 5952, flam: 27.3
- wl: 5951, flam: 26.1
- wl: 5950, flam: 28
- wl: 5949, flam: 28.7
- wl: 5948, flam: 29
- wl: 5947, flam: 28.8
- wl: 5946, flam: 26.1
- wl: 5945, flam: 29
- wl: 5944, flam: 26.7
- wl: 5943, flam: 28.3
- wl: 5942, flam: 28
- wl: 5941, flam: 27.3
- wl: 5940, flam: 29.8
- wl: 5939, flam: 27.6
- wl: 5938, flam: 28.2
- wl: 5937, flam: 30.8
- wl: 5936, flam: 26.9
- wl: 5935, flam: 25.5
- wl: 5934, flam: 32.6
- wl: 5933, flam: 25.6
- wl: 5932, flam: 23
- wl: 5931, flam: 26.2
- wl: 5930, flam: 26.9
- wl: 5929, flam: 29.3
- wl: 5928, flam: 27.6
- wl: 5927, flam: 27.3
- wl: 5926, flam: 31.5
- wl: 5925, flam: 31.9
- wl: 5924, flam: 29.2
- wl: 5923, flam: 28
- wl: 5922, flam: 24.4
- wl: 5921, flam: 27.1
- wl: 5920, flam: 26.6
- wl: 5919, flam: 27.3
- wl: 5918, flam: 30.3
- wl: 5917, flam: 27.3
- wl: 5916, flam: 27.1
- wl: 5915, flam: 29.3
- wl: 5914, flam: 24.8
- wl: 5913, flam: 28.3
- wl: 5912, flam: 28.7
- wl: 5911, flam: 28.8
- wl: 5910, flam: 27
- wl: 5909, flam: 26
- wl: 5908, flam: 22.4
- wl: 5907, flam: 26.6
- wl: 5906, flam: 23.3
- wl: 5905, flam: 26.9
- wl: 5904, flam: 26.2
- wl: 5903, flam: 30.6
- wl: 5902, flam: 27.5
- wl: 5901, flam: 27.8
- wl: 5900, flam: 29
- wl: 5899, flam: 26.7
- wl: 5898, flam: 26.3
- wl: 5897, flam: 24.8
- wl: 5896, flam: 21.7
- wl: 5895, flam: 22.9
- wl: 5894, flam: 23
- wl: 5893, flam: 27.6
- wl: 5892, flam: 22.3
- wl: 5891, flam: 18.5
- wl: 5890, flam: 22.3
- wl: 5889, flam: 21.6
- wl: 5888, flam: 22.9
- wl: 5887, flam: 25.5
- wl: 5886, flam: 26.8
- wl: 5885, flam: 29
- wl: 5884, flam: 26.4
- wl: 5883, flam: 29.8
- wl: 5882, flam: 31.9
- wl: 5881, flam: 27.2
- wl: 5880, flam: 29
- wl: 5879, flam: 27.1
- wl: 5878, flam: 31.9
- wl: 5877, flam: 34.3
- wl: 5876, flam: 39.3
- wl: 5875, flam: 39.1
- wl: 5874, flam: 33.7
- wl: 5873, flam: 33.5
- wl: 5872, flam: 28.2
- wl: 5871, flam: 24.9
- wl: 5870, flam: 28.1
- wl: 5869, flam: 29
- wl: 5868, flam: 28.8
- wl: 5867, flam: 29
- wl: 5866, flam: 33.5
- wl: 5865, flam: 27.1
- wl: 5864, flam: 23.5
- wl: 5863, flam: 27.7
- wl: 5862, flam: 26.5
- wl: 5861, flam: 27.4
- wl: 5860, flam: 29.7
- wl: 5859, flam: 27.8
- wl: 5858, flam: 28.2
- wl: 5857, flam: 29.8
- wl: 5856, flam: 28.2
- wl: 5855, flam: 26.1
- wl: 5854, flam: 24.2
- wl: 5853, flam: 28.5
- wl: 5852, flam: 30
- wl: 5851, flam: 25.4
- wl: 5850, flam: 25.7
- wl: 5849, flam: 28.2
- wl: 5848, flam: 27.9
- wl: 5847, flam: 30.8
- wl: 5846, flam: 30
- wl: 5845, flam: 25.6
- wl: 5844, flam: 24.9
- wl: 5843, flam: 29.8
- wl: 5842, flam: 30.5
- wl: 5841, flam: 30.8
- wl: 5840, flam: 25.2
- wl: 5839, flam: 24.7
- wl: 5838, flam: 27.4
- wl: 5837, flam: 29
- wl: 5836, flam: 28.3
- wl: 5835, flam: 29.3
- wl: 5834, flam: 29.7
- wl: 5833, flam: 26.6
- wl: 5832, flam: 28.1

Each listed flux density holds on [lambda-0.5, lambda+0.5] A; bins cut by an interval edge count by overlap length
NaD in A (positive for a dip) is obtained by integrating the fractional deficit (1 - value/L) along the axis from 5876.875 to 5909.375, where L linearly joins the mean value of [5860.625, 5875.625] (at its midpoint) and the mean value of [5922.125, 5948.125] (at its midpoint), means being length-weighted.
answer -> 3.12 A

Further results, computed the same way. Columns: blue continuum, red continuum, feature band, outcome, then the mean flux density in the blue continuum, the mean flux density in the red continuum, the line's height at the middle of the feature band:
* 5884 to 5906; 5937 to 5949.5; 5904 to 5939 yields -0.7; 25.2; 28.2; 26.9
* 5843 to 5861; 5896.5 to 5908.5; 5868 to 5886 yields -2.3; 27.8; 26.5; 27.1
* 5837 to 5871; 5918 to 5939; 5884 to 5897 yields 1.9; 27.9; 27.9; 27.9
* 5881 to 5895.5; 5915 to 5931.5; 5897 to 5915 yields -0.2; 25.1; 28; 26.6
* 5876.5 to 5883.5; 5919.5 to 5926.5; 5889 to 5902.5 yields 2.3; 30.2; 28.4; 29.5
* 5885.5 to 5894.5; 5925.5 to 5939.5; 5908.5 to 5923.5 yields -0.8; 23.4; 27.8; 26.1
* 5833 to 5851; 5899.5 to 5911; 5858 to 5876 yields -1.3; 28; 26.8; 27.5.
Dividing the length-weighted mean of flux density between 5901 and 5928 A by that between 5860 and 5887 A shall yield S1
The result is 0.93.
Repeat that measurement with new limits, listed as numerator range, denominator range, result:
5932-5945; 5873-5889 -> 0.93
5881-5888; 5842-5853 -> 0.99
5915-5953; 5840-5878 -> 0.96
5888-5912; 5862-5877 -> 0.83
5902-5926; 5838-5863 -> 0.99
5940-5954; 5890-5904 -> 1.10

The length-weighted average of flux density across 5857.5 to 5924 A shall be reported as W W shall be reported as 27.5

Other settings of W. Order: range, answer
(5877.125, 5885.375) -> 29.3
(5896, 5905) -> 27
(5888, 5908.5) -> 24.9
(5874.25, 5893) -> 28.1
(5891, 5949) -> 27.1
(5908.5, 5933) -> 27.6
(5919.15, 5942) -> 27.9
